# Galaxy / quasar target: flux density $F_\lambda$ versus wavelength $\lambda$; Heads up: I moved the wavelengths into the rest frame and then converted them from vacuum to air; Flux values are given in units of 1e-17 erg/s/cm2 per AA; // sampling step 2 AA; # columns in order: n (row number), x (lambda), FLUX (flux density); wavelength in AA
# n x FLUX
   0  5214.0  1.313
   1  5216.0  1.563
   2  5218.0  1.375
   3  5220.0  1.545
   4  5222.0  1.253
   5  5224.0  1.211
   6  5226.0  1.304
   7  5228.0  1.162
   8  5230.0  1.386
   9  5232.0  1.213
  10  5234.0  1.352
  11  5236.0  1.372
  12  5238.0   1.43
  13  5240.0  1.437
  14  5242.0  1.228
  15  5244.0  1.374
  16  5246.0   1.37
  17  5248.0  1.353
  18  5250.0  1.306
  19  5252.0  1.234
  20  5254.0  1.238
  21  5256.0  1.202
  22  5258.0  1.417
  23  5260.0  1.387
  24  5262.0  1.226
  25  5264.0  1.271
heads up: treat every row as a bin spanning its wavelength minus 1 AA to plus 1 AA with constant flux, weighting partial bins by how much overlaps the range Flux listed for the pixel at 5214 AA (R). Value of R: 1.313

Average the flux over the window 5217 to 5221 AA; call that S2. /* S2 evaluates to 1.46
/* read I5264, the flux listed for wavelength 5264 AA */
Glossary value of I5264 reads 1.271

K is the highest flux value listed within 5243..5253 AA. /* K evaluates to 1.374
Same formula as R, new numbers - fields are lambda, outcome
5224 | 1.211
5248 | 1.353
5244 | 1.374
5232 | 1.213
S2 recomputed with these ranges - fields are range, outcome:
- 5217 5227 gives 1.34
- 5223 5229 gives 1.23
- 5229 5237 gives 1.33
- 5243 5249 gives 1.37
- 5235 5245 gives 1.37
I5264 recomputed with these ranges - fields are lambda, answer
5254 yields 1.238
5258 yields 1.417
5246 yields 1.37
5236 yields 1.372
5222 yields 1.253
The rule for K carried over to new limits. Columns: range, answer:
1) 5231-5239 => 1.43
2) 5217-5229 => 1.545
